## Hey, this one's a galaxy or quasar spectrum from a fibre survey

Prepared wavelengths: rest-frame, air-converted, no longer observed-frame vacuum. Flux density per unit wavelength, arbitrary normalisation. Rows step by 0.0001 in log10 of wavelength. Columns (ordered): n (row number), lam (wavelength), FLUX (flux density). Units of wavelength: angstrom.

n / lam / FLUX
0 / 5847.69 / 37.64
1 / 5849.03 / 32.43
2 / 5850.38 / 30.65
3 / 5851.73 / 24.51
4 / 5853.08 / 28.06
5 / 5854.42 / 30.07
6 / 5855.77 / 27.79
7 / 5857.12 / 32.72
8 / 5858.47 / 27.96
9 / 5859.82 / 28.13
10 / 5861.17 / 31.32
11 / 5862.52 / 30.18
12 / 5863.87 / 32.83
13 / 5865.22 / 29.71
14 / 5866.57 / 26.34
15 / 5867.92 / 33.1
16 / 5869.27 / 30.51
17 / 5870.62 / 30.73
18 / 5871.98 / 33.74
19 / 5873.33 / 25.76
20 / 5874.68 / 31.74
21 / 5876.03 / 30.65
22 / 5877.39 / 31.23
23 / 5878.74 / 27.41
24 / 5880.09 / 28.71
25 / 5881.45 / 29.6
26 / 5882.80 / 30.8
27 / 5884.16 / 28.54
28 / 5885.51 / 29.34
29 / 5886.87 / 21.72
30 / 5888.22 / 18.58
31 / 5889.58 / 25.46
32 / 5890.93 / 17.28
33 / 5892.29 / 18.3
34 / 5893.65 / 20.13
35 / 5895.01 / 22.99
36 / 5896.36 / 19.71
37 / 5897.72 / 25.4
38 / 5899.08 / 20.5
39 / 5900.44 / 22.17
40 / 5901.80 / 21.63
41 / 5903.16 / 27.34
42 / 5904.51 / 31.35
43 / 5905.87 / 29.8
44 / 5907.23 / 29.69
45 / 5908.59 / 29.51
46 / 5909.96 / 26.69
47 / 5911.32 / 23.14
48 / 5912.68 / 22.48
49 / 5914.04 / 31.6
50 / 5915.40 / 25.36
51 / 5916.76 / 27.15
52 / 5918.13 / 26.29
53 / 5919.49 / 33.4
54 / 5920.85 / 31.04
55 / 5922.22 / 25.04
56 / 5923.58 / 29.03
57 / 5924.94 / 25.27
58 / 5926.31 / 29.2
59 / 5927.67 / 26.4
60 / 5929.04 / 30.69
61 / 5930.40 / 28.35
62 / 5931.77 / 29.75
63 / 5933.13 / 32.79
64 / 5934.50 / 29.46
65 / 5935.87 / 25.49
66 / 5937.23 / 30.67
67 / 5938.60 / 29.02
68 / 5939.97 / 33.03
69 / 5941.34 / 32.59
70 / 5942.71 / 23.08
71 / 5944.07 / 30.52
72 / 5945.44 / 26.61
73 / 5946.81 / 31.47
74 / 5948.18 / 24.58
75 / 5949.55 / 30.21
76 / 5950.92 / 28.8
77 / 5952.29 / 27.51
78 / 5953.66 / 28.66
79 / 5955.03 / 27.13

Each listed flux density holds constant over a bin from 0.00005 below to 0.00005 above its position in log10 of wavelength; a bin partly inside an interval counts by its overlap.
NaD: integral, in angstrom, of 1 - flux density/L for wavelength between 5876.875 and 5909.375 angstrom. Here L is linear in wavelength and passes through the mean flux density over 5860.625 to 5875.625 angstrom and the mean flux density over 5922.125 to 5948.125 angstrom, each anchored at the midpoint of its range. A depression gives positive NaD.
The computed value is 5.04 angstrom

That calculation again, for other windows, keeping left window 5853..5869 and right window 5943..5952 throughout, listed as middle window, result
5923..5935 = -0.1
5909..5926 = 1.0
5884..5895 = 2.7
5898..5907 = 1.1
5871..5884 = -0.1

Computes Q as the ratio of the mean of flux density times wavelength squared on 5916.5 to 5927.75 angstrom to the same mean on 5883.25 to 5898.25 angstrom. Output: 1.26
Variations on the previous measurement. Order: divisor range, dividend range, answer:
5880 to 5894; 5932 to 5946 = 1.23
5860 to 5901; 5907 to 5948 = 1.08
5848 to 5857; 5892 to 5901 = 0.74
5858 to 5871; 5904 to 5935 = 0.96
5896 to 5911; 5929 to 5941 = 1.17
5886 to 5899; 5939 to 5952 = 1.39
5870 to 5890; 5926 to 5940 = 1.06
